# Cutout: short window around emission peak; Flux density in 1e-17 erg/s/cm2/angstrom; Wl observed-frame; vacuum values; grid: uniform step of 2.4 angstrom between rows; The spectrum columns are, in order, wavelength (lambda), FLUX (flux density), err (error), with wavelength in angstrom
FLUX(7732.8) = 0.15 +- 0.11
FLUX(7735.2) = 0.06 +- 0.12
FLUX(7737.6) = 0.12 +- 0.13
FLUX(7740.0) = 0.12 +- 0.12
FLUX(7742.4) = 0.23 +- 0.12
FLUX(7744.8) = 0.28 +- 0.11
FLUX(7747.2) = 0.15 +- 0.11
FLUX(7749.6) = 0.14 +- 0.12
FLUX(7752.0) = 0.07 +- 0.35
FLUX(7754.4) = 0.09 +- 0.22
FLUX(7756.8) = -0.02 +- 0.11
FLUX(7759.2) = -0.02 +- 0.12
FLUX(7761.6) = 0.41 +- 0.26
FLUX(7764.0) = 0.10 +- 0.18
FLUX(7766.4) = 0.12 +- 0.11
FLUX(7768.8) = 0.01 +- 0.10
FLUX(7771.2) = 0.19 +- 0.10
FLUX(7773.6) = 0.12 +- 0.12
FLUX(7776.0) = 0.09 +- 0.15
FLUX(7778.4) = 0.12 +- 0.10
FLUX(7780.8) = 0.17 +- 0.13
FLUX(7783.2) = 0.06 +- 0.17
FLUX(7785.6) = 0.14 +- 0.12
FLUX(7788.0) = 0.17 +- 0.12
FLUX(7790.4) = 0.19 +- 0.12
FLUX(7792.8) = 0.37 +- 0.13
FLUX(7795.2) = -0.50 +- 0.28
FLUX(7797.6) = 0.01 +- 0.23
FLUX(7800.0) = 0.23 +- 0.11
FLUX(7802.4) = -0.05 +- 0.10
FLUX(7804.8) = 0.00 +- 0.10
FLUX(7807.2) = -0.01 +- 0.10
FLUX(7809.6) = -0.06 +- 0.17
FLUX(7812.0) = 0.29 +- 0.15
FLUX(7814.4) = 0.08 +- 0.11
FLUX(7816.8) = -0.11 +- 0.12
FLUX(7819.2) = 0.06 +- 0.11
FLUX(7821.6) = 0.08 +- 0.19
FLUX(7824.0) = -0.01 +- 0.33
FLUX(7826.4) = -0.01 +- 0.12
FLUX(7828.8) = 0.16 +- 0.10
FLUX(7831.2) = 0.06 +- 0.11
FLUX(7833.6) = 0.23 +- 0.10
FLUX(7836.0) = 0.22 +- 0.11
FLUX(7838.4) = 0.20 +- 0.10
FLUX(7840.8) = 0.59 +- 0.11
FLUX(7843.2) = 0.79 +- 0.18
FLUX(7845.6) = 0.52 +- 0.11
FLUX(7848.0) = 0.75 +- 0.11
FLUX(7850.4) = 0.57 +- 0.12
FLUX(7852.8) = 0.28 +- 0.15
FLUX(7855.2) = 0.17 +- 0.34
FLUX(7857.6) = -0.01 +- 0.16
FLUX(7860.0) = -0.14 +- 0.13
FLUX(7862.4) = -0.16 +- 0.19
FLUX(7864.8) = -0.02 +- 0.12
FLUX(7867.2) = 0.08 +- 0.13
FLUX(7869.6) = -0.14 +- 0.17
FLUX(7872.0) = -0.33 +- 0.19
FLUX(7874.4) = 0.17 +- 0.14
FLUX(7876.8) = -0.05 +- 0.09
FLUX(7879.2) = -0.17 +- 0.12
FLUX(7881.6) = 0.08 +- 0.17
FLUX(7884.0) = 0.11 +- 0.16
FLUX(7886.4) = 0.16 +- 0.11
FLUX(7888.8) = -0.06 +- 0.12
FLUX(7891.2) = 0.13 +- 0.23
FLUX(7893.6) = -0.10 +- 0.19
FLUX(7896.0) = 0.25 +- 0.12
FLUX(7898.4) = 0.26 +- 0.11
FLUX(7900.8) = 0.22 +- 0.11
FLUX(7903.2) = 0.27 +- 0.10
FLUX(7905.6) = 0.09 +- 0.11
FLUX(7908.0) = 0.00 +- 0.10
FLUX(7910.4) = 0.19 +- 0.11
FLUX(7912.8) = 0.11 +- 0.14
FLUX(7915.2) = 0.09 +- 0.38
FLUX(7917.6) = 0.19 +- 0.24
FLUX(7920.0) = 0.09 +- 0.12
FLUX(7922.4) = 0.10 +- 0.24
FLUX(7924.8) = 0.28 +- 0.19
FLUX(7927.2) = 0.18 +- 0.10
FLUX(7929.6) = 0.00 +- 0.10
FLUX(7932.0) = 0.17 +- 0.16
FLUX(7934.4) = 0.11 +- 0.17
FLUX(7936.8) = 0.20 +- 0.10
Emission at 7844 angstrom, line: [O II]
